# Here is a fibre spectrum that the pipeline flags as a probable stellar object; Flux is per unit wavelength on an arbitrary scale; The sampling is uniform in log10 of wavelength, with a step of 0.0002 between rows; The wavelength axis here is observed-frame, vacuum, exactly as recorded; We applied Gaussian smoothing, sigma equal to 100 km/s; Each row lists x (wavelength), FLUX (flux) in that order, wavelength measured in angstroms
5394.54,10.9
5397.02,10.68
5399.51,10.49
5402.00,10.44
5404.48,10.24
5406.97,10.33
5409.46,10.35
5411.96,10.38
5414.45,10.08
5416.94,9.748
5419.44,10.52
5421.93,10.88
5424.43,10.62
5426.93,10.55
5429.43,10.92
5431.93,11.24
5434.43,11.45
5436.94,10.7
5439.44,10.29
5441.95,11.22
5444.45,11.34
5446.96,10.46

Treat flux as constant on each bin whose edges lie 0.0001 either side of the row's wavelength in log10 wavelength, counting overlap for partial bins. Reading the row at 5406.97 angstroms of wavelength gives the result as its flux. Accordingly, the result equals 10.33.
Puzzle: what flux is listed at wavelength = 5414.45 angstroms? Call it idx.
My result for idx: 10.08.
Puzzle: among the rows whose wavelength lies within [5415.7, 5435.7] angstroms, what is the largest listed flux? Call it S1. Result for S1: 11.45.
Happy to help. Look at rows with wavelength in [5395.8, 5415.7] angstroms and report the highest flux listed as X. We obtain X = 10.68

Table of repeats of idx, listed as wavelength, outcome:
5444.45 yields 11.34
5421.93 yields 10.88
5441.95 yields 11.22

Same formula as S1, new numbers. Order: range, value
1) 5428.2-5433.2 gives 11.24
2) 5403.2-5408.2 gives 10.33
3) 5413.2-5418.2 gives 10.08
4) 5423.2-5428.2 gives 10.62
